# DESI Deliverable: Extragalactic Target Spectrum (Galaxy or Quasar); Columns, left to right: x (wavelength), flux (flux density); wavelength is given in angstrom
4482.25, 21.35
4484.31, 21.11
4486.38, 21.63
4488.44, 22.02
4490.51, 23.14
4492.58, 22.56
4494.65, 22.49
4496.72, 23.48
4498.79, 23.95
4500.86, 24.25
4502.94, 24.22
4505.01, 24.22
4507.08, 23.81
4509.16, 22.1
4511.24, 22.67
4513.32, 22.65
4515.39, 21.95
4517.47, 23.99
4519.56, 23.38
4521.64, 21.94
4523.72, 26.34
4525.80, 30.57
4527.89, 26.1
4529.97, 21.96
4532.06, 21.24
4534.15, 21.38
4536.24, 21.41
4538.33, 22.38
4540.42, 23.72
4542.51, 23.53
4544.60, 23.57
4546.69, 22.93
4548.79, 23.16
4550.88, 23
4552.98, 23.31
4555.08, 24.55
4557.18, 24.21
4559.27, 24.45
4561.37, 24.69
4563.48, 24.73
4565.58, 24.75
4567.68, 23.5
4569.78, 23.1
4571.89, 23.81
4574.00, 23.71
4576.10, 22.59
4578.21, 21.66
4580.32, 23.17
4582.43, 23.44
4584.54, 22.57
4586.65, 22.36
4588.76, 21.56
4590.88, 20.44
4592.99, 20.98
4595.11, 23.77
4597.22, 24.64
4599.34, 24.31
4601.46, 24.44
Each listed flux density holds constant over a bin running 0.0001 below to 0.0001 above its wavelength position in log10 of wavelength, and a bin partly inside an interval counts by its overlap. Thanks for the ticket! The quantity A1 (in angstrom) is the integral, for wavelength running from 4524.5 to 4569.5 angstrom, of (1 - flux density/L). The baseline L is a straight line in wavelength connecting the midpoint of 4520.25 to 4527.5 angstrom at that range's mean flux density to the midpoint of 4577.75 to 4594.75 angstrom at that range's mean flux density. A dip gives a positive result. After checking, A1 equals 1.5 angstrom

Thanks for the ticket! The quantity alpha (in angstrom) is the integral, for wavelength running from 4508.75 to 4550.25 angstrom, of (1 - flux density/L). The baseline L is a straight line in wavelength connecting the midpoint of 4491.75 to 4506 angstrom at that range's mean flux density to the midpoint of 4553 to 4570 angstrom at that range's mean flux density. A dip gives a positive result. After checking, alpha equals 1.0 angstrom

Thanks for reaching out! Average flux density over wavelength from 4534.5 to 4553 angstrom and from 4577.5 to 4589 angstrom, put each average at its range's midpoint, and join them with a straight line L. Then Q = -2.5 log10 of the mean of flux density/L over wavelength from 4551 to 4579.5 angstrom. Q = -0.05 mag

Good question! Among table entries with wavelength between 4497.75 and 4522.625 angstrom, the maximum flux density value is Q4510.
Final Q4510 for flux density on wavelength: 24.25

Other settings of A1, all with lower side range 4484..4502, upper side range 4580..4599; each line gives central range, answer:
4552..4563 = -0.8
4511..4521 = -0.1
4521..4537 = -0.9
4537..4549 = -0.3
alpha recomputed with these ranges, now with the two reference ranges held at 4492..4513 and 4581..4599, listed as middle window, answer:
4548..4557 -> -0.3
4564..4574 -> -0.5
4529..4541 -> 0.6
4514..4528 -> -0.9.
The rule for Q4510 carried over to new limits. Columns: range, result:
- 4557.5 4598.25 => 24.75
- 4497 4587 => 30.57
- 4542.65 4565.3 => 24.73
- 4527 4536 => 26.1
